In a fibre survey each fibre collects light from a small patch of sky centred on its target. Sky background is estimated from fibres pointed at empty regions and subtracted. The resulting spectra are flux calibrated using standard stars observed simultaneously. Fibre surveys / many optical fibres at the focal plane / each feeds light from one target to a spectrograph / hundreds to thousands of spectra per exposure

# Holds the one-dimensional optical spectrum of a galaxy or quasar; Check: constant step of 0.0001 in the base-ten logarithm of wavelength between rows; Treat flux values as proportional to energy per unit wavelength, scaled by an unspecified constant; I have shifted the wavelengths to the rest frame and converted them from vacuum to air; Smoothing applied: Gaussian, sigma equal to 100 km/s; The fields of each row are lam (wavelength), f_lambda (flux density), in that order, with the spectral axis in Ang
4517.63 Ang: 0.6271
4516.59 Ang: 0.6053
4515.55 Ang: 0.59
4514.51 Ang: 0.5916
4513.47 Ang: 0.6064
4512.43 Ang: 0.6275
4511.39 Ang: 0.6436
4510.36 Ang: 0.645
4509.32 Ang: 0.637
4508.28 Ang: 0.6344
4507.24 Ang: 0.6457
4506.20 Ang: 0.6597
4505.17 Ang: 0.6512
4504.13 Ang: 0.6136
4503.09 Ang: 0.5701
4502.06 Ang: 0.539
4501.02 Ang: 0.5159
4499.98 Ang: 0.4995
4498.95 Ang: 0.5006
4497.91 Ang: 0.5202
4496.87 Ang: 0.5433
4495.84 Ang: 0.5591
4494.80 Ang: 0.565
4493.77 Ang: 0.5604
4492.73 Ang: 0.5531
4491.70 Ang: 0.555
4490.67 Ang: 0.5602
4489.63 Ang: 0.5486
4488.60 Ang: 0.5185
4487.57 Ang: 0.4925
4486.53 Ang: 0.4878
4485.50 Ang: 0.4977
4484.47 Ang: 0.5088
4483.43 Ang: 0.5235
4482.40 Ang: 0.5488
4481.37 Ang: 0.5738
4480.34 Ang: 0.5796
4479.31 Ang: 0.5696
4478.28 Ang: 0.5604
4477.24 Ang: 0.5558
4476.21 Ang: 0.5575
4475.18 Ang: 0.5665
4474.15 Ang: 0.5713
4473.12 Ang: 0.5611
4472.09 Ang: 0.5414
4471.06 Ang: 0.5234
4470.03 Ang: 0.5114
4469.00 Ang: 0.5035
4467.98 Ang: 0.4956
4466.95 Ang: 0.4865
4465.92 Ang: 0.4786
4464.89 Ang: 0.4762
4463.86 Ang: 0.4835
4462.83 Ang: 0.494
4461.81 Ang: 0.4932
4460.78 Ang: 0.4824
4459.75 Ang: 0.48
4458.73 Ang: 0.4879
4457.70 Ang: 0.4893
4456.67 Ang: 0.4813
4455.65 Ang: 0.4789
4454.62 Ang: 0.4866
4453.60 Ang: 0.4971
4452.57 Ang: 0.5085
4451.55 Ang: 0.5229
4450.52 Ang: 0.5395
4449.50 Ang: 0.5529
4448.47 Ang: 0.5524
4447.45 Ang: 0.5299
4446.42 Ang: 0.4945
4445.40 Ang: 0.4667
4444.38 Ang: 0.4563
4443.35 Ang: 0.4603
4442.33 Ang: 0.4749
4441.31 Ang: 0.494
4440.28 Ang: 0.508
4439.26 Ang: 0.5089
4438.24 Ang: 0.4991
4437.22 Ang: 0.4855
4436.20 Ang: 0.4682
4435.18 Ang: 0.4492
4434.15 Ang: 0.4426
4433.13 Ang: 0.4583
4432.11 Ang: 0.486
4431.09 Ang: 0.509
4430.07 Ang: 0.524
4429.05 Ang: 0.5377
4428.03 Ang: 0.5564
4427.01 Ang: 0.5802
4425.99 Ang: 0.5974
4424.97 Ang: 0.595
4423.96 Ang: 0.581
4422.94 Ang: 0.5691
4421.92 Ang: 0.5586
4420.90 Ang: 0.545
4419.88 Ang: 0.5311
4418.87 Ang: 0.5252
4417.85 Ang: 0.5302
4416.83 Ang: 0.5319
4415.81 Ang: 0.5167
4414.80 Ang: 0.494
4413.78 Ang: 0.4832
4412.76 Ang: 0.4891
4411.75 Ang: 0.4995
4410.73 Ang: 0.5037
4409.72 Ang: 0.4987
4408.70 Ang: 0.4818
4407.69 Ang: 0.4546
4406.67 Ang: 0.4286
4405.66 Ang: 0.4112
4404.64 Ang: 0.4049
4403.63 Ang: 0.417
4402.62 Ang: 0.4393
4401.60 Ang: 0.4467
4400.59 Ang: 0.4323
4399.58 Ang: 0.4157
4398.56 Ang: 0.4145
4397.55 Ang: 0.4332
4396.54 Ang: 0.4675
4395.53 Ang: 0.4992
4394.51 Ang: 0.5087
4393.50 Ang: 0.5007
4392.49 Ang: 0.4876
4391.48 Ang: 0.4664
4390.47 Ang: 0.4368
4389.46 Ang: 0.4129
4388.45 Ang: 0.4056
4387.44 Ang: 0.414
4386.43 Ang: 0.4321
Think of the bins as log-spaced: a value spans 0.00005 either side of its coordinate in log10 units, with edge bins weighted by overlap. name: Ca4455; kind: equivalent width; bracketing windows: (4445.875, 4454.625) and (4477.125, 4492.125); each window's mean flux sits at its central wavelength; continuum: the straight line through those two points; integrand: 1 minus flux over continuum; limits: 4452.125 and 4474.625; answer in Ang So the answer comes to 1.2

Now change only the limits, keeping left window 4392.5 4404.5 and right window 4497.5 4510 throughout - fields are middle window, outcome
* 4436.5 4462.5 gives 0.94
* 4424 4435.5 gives -0.80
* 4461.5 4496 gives 1.32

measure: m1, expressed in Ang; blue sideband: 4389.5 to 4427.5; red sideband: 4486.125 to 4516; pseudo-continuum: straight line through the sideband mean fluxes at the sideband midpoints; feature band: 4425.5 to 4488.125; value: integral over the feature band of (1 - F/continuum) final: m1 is 2.64 Ang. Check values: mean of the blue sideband 0.49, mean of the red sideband 0.574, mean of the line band 0.511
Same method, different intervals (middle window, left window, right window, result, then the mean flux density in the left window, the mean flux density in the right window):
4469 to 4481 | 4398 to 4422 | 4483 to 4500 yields -0.77 Ang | 0.476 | 0.53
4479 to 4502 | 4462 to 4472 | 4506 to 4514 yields 1.48 Ang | 0.497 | 0.636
